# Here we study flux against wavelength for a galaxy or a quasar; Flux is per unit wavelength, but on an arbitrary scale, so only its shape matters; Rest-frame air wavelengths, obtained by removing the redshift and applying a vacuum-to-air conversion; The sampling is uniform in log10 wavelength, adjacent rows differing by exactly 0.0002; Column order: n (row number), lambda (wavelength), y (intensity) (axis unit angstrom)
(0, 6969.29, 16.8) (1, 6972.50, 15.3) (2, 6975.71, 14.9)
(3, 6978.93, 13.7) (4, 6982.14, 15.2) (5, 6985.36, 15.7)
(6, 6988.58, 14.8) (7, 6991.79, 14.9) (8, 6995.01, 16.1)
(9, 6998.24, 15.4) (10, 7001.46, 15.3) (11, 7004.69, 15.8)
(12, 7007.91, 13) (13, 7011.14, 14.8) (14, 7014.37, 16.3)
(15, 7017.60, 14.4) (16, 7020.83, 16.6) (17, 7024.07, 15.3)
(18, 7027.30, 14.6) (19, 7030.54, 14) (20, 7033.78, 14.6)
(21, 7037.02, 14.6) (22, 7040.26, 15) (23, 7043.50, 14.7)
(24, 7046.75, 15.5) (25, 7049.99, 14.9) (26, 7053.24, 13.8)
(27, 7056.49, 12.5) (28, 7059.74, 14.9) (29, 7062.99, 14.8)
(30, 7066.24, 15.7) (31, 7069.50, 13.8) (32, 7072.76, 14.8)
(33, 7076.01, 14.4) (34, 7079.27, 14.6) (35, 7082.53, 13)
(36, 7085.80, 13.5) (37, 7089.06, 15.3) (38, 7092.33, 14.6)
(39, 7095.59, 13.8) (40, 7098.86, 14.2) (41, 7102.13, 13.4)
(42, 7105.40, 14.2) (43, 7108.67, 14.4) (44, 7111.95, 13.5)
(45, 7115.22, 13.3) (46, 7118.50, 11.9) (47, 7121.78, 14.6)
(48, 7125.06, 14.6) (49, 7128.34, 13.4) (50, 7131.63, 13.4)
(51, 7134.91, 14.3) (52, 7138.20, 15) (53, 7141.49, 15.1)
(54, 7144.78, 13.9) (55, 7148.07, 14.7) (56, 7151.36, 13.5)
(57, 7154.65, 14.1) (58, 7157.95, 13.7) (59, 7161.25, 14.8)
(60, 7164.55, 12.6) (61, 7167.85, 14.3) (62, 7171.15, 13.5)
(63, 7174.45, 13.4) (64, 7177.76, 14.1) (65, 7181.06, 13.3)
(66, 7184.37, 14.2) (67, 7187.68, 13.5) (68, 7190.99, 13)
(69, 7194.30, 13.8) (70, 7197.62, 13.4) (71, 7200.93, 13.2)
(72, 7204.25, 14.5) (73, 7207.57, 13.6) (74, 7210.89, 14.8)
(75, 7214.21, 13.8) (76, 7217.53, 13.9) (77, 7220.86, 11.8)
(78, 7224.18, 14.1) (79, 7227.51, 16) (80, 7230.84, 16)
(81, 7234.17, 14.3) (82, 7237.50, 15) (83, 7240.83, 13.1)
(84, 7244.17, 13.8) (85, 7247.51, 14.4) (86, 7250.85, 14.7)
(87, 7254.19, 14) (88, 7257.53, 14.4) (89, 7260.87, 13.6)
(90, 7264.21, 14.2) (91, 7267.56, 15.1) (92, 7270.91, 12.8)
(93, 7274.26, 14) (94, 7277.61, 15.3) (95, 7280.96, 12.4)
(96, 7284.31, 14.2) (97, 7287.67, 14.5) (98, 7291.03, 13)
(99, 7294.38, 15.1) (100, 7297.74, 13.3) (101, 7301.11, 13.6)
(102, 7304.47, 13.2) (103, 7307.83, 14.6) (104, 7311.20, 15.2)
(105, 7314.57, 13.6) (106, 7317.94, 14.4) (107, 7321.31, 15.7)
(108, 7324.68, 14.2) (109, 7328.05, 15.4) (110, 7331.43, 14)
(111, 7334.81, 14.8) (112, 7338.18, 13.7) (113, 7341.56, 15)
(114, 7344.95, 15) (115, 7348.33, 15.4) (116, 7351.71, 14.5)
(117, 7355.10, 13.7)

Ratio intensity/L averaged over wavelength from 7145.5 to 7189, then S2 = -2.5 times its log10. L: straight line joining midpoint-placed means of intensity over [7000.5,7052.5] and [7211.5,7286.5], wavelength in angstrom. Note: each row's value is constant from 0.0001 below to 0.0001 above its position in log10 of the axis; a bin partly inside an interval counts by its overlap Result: 0.047 mag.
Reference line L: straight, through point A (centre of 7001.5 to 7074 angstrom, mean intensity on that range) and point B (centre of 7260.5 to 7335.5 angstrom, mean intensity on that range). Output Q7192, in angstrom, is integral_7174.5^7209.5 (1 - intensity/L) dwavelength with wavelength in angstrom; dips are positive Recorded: 1.8 angstrom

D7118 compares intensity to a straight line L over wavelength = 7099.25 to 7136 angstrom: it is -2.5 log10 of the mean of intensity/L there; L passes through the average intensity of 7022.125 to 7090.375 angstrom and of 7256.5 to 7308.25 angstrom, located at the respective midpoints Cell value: 0.047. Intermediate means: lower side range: 14.5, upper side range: 13.9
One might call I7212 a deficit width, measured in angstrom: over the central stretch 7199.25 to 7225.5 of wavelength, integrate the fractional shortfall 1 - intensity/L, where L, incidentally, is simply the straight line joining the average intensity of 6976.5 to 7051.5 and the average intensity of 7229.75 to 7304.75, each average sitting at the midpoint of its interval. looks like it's 1.1 angstrom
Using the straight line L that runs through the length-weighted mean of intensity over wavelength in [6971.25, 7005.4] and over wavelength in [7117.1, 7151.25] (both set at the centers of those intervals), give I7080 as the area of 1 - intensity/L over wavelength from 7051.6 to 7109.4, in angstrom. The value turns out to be 1.1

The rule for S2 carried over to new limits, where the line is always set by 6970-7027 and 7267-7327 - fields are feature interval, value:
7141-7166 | 0.05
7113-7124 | 0.11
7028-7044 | 0.03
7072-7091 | 0.05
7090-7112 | 0.05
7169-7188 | 0.06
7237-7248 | 0.03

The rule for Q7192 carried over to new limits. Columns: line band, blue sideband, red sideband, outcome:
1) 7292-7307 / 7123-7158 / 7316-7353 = 0.85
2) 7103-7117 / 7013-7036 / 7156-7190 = 0.49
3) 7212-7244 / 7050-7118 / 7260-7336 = -0.12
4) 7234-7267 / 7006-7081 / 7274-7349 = 0.53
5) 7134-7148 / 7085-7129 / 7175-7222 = -0.79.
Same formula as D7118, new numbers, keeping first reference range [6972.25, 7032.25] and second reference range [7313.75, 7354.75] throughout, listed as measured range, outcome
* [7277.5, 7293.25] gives 0.07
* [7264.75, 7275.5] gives 0.06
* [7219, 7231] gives 0.04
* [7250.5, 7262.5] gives 0.05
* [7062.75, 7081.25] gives 0.02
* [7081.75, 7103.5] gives 0.07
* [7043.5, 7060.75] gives 0.05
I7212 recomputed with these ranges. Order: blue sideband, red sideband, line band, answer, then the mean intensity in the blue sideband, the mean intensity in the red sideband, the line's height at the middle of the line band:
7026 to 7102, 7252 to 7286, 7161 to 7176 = 0.61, 14.4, 14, 14.2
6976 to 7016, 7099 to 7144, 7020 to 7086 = 0.05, 15.1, 13.9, 14.6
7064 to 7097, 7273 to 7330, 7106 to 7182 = 2.25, 14.4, 14.2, 14.3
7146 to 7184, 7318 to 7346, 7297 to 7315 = 0.73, 13.8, 14.7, 14.6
